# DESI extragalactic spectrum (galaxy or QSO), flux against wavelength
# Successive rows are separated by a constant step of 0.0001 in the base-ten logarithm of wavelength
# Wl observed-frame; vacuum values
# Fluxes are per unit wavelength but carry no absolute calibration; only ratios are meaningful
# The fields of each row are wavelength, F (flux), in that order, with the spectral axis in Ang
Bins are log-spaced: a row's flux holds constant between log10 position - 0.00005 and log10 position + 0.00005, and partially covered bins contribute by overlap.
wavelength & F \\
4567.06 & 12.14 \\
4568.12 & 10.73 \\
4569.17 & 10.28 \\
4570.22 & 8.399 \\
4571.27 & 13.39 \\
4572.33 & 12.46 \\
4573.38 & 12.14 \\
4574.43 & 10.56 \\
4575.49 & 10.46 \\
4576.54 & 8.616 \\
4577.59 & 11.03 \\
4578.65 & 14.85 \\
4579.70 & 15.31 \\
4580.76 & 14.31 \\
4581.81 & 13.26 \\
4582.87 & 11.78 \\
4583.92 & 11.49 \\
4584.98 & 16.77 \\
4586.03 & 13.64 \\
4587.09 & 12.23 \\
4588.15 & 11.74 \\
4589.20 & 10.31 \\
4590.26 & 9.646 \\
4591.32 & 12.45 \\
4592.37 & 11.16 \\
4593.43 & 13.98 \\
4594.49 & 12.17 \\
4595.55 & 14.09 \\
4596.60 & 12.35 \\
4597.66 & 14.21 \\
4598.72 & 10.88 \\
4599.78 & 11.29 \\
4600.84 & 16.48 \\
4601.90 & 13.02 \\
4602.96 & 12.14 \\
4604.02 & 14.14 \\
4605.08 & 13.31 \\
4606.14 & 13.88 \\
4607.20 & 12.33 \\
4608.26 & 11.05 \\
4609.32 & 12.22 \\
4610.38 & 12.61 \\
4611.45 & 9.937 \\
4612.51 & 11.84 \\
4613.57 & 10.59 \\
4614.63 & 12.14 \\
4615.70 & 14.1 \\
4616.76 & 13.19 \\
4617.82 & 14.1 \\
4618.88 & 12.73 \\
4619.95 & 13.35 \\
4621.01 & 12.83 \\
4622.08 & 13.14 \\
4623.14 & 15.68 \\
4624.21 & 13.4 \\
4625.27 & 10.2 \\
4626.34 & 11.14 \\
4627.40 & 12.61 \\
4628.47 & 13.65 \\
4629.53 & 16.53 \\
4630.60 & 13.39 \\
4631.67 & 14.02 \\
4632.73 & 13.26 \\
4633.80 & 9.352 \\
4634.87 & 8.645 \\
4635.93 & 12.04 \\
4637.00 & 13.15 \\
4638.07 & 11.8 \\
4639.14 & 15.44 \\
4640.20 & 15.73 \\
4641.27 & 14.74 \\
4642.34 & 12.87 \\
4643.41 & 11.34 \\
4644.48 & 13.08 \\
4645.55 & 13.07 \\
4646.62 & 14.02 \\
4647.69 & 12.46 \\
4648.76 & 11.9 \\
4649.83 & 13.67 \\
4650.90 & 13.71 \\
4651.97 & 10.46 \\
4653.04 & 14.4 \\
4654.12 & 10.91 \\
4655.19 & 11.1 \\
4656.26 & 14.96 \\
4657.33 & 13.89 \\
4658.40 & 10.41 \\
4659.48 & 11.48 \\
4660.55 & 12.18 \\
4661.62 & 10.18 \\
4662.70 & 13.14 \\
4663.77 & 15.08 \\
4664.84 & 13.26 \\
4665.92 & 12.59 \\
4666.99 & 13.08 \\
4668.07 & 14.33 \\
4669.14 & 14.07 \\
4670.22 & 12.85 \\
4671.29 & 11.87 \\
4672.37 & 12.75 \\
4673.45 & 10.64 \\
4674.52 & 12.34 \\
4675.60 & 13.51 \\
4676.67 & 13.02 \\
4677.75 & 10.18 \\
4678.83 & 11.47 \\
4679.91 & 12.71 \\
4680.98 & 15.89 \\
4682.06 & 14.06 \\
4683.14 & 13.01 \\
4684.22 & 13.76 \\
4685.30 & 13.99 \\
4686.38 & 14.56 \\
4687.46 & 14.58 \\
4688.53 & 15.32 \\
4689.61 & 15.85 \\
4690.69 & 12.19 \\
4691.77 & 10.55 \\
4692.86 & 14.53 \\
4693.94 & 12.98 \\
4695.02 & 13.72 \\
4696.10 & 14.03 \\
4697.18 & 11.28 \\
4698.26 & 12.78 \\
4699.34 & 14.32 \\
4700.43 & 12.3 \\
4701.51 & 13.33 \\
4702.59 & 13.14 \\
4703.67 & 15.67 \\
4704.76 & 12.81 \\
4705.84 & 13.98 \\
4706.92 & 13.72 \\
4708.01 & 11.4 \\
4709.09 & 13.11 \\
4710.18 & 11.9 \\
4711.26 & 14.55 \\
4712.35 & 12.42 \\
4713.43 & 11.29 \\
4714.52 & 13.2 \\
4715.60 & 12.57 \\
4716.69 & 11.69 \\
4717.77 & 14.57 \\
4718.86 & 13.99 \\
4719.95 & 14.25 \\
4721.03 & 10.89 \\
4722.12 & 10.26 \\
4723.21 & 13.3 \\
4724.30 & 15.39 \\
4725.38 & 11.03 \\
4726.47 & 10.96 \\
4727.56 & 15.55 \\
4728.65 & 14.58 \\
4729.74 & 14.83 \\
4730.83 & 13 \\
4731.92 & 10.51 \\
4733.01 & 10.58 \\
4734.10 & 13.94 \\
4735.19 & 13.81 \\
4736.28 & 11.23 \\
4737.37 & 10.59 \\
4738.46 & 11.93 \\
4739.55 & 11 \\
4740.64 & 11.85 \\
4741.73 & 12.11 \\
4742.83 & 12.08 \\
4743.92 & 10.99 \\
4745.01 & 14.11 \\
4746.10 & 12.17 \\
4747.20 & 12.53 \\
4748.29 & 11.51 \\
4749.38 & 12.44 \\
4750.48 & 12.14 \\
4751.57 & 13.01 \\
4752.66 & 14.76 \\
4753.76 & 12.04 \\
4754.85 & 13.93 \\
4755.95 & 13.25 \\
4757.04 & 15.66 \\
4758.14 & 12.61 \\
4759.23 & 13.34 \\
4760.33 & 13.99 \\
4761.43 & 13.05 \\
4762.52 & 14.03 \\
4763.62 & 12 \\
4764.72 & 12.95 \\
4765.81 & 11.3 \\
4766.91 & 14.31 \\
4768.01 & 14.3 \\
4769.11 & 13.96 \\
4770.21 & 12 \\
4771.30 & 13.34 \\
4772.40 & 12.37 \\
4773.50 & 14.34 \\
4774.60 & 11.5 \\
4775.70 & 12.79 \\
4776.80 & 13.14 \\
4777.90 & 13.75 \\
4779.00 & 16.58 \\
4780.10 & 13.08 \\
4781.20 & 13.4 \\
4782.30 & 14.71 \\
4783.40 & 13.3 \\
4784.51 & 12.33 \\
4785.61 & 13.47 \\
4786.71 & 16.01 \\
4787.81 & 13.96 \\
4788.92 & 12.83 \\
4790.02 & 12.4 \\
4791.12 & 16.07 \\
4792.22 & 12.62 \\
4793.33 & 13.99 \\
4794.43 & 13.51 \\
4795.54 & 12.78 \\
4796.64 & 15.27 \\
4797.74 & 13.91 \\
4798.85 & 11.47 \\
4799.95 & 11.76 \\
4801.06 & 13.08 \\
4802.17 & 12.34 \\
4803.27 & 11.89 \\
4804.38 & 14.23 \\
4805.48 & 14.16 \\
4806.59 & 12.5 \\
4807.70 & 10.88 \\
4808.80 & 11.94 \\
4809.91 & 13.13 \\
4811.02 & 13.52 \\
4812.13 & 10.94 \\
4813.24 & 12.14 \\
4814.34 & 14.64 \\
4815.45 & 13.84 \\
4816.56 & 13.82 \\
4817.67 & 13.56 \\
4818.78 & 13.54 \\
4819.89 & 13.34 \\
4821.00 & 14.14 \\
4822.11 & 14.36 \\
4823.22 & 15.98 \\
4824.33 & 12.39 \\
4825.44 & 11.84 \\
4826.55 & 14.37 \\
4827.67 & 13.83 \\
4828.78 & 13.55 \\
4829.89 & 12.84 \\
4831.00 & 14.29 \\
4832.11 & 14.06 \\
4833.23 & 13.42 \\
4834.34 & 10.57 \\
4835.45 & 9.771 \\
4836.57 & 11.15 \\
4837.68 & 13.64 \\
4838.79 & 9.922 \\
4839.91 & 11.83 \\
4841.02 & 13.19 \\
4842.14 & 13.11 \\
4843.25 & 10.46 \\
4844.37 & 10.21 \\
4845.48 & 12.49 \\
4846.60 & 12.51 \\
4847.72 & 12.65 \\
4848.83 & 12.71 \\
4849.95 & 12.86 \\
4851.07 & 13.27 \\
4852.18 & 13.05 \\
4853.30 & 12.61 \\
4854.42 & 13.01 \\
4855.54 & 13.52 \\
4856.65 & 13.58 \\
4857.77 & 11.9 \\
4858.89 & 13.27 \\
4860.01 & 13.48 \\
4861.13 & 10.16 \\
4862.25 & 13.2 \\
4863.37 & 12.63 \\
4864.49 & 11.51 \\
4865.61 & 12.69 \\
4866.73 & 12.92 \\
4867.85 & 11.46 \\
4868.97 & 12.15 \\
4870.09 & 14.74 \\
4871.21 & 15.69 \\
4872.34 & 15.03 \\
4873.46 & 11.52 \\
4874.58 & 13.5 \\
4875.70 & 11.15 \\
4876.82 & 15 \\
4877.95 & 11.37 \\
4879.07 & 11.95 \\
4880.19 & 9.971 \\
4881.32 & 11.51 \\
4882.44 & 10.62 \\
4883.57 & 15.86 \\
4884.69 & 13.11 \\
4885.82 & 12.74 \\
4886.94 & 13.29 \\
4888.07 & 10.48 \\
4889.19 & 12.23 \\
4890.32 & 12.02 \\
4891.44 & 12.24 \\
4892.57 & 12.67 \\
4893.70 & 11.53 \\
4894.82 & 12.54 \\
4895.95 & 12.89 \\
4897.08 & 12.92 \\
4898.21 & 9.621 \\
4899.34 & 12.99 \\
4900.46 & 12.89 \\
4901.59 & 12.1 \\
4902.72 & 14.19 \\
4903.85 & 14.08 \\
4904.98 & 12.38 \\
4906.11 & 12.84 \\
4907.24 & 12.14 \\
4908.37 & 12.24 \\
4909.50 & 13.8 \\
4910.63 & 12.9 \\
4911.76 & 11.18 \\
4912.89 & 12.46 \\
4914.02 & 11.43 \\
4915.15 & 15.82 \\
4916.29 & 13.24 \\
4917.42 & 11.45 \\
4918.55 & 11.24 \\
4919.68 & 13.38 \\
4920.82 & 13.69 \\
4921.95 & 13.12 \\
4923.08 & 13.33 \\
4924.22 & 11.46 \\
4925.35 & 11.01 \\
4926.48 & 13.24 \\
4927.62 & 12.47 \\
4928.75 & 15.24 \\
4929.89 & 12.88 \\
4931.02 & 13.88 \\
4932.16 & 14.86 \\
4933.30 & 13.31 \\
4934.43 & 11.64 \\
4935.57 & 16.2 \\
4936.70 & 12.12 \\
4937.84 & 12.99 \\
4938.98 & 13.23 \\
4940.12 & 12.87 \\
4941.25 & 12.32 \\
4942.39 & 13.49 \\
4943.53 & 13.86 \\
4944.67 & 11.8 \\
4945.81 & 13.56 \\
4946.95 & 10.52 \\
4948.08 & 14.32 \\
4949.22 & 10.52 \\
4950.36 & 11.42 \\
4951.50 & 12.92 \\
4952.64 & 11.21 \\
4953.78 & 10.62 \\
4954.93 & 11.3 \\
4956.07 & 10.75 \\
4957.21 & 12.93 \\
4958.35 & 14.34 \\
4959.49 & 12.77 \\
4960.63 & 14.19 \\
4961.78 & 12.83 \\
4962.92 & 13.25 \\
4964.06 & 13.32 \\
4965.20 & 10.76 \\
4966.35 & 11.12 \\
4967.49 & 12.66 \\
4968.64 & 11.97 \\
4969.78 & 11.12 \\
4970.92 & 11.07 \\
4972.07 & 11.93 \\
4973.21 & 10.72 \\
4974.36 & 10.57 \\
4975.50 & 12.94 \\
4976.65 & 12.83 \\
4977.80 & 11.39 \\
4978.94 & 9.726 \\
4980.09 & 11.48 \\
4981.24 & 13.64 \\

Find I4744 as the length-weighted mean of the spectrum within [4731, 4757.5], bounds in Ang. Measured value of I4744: 12.4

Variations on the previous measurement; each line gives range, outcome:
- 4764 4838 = 13.2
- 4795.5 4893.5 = 12.7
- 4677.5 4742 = 13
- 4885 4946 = 12.8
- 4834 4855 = 12.1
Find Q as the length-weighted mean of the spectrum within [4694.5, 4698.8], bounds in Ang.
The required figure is 13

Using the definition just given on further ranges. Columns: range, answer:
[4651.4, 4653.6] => 12.4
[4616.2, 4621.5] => 13.3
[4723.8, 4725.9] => 13.2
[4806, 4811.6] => 12.4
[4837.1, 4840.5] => 11.8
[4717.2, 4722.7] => 12.8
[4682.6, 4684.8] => 13.4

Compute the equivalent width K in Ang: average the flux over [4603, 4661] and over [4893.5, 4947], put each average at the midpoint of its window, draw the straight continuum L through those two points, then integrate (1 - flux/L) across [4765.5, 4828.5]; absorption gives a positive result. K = -2.7 Ang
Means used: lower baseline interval 12.7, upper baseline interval 12.9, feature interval 13.4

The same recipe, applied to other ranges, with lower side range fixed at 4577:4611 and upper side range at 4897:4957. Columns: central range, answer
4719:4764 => 0.05 Ang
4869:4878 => -0.60 Ang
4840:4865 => 0.37 Ang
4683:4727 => -1.36 Ang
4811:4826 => -0.85 Ang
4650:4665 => 0.30 Ang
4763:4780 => -0.68 Ang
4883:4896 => 0.06 Ang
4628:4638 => 0.13 Ang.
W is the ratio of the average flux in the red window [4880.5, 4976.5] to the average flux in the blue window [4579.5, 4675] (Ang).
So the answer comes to 0.98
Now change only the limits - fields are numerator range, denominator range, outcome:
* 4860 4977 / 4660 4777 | 0.97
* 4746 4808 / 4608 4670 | 1.04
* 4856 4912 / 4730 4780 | 0.98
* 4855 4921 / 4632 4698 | 0.98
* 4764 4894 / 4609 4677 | 1.01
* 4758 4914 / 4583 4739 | 1.00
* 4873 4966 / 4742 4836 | 0.96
